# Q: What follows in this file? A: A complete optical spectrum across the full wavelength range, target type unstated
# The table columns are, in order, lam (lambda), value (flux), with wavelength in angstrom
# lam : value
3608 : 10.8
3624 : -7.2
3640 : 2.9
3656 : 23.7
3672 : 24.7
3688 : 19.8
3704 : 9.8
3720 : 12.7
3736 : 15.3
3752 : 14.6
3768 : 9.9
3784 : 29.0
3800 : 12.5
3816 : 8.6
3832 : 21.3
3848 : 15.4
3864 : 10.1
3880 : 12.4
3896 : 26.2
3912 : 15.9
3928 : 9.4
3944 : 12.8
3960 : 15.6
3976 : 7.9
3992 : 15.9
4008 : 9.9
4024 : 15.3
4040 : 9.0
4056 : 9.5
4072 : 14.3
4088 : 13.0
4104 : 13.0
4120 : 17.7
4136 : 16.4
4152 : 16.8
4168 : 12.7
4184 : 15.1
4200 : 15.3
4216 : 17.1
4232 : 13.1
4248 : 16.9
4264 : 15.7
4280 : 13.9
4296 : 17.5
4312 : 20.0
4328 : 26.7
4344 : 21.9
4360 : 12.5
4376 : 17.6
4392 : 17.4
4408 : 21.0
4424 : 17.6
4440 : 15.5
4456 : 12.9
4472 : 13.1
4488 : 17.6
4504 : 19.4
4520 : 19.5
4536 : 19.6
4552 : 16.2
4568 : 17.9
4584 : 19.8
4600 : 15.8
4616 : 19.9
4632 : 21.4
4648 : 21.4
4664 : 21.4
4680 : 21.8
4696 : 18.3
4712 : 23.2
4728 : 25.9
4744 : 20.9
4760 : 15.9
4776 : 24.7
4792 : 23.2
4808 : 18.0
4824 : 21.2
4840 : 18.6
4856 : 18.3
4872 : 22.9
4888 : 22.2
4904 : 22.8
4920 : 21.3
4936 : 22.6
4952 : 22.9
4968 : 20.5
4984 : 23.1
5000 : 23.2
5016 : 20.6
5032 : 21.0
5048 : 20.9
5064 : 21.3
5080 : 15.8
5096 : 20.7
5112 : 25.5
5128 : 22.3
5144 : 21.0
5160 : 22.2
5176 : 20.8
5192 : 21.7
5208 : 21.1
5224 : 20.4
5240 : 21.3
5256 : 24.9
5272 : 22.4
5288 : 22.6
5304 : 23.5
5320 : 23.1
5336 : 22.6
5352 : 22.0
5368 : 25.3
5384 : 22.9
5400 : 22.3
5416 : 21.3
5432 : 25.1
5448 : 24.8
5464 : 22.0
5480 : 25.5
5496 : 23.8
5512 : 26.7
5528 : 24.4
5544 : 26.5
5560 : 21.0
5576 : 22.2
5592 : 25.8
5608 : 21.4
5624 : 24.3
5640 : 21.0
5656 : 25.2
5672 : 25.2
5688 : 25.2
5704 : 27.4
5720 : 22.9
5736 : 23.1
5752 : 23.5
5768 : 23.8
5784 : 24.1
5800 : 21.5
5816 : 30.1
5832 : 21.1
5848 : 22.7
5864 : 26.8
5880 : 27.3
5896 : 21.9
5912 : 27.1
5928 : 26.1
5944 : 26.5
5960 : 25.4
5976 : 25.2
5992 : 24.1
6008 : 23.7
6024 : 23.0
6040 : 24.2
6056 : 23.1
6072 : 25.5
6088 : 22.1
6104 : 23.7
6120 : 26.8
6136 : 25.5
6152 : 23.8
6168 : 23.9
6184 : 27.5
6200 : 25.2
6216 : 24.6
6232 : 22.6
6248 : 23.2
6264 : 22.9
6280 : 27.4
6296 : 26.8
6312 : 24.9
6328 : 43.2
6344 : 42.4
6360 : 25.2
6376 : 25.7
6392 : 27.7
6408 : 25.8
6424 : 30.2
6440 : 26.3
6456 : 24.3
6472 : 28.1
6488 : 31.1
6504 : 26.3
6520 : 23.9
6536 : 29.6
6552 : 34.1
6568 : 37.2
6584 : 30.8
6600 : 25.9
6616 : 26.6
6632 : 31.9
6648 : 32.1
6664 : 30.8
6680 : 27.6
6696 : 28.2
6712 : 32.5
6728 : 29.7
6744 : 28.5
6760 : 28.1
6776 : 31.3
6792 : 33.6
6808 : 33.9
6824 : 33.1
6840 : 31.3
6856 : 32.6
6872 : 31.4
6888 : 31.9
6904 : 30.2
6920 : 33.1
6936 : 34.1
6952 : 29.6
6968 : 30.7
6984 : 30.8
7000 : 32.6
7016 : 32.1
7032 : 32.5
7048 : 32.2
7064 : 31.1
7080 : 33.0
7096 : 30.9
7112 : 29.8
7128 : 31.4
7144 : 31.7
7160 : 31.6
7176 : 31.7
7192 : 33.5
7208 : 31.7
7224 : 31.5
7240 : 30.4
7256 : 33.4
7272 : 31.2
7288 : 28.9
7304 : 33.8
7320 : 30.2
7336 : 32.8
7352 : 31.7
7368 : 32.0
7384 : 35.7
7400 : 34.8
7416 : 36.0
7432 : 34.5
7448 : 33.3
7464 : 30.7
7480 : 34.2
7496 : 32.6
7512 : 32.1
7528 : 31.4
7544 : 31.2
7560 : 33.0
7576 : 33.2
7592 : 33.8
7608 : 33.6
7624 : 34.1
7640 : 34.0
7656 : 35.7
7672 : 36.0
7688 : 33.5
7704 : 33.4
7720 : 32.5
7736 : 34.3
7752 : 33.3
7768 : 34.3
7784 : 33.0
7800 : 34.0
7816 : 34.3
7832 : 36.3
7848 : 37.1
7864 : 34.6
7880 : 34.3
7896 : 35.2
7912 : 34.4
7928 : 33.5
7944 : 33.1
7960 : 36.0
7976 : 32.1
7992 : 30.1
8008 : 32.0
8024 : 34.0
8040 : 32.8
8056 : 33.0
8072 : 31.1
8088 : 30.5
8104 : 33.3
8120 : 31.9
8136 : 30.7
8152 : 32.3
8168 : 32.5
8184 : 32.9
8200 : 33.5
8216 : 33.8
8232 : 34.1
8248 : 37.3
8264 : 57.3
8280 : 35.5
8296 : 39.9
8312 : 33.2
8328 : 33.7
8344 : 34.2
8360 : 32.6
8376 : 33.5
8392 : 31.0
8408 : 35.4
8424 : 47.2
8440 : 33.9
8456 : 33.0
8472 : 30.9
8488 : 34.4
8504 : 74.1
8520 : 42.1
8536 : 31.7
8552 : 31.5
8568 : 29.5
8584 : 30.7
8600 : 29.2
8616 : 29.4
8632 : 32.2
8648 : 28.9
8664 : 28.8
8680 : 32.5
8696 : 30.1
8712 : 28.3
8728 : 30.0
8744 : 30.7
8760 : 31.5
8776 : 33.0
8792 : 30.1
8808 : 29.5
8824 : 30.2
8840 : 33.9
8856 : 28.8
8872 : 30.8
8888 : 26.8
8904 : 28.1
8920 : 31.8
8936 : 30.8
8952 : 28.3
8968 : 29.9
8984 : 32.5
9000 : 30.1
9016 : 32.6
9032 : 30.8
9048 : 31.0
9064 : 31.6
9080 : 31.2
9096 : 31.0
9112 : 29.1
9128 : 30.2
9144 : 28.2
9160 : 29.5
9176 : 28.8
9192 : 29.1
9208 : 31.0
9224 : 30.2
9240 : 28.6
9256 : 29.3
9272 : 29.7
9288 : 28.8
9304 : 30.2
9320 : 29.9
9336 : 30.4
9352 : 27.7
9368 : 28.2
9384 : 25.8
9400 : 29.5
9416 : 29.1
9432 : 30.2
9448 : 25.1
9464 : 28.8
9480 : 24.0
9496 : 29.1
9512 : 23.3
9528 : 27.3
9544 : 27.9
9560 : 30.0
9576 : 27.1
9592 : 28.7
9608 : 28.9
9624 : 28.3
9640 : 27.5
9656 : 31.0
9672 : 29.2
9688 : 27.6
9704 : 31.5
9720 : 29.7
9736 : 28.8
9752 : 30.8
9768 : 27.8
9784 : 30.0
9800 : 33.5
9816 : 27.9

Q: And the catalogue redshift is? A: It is 0.699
